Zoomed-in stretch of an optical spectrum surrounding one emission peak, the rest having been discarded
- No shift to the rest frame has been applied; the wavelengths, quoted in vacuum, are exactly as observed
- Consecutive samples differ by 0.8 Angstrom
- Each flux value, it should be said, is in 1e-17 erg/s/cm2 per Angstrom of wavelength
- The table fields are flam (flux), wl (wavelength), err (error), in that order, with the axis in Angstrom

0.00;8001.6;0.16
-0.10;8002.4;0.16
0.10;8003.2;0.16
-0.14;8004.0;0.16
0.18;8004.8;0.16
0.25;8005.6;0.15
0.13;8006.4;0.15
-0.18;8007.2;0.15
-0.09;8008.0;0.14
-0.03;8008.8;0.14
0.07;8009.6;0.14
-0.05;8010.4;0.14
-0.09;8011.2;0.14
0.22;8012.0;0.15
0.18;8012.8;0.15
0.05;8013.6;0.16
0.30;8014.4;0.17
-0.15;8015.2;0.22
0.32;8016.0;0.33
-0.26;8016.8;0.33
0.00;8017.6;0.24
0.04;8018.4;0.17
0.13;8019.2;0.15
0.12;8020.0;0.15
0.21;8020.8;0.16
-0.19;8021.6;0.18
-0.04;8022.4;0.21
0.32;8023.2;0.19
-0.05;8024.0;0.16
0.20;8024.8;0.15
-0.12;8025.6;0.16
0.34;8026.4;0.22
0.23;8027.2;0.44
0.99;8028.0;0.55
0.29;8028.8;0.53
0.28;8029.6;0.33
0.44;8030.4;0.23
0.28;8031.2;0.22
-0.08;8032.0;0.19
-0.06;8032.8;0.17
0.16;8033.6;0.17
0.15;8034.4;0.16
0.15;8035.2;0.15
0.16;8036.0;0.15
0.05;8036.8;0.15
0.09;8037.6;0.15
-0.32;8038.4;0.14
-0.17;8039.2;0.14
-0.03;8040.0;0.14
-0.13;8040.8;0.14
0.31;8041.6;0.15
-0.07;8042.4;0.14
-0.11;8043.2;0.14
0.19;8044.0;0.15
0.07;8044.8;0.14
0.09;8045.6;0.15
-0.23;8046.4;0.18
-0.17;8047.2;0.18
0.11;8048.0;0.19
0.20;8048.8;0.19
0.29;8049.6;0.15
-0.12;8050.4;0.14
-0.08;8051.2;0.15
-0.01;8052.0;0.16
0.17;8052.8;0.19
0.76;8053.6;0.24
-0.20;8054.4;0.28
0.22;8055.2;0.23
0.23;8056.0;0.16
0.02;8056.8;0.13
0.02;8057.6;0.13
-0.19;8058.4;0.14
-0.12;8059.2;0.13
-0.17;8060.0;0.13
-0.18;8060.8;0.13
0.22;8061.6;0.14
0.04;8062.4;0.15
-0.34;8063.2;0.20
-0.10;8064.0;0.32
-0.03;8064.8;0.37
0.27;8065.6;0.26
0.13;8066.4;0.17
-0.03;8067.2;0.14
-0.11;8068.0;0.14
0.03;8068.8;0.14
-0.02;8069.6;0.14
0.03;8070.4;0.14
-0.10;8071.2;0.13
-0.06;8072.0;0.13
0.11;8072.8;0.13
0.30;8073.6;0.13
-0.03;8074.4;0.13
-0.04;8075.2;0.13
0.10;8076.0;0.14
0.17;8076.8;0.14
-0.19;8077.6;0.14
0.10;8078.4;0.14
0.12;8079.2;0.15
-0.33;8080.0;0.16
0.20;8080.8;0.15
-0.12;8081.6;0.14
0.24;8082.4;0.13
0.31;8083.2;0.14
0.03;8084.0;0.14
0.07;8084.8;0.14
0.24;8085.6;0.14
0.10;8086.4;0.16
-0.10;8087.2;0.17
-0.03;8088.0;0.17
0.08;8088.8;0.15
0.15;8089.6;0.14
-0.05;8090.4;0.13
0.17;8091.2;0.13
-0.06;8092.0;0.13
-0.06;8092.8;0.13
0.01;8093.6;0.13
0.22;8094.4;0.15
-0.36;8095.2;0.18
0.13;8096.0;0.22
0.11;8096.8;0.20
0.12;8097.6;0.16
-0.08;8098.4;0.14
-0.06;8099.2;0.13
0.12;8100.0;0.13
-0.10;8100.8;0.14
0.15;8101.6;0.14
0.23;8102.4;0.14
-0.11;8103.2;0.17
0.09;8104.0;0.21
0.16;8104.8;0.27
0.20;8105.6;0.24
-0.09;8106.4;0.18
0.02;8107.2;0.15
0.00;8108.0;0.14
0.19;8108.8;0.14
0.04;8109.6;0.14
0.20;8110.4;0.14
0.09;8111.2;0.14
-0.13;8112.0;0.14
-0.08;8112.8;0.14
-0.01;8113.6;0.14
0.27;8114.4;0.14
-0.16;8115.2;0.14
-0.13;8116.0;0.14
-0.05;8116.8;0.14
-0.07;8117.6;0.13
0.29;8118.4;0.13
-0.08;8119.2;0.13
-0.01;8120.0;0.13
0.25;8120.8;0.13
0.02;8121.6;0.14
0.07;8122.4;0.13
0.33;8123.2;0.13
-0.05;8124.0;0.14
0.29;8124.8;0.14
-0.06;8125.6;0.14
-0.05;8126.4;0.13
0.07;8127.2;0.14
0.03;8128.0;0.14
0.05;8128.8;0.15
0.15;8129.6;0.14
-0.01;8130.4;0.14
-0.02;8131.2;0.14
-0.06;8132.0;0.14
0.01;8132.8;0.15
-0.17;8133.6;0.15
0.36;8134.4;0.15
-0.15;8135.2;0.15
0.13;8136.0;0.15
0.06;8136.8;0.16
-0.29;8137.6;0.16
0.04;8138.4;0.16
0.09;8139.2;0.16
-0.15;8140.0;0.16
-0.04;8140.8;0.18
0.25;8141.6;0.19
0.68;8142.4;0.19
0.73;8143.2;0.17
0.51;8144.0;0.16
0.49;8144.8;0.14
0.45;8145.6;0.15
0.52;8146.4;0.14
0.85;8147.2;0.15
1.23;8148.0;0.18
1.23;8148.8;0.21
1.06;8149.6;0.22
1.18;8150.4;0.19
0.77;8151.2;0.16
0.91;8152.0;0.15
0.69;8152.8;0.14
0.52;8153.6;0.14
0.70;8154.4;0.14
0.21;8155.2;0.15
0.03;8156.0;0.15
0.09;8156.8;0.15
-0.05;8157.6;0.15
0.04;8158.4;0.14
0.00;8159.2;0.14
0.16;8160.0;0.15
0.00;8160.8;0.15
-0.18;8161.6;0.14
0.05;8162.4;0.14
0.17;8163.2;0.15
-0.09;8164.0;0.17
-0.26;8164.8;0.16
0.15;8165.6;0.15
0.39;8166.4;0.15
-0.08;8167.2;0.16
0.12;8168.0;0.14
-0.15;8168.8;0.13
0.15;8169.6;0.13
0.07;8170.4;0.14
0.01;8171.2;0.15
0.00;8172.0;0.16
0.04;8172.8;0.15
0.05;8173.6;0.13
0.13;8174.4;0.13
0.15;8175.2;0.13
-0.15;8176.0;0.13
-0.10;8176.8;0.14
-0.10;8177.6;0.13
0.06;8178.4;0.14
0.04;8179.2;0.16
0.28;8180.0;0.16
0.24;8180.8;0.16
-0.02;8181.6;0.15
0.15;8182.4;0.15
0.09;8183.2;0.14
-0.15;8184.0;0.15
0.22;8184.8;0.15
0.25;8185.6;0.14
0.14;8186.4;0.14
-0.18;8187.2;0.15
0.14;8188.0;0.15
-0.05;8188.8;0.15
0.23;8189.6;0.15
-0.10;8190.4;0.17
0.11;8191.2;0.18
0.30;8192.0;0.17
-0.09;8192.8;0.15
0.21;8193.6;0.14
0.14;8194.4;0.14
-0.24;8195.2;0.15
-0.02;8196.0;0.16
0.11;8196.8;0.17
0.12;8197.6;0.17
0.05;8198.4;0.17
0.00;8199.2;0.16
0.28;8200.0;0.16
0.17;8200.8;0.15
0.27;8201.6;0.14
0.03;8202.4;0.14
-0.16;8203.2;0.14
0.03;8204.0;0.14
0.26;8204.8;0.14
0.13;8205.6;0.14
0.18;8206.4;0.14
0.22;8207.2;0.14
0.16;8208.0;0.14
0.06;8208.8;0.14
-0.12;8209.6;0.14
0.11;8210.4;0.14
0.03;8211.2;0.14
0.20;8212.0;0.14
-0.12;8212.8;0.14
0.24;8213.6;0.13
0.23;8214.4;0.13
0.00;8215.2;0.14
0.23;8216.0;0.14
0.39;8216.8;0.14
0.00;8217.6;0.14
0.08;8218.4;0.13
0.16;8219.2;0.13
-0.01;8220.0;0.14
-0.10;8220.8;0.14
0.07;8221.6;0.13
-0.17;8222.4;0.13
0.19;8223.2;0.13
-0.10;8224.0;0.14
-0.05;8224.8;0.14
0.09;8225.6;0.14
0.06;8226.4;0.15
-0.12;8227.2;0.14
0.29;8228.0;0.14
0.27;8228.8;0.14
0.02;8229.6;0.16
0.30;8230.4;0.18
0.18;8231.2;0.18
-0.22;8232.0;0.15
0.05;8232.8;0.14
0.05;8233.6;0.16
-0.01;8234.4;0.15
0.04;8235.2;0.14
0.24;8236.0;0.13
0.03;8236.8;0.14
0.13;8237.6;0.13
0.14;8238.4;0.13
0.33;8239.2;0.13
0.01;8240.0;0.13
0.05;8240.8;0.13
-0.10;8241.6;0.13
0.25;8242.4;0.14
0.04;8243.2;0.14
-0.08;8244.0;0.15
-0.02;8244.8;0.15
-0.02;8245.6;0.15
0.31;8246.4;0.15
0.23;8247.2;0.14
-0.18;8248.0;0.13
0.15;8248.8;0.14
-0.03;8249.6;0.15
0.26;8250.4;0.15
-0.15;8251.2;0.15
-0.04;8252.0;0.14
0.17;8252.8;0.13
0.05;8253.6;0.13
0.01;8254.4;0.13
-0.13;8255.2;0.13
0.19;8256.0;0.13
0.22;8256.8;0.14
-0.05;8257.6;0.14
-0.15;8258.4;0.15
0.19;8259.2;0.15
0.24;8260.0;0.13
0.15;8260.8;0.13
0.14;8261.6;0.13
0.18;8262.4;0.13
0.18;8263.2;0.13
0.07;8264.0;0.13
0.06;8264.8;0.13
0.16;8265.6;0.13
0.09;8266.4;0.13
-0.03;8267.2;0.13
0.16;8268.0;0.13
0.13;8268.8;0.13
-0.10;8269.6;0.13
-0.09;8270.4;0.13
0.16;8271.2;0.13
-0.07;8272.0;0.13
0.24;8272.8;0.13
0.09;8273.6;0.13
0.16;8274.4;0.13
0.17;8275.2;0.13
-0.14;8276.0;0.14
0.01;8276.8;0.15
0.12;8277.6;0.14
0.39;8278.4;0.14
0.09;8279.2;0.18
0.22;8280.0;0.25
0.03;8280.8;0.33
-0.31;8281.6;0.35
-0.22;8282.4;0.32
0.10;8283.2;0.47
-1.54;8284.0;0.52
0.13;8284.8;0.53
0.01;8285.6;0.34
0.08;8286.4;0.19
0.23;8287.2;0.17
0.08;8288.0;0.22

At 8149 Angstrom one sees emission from [O II] 3727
